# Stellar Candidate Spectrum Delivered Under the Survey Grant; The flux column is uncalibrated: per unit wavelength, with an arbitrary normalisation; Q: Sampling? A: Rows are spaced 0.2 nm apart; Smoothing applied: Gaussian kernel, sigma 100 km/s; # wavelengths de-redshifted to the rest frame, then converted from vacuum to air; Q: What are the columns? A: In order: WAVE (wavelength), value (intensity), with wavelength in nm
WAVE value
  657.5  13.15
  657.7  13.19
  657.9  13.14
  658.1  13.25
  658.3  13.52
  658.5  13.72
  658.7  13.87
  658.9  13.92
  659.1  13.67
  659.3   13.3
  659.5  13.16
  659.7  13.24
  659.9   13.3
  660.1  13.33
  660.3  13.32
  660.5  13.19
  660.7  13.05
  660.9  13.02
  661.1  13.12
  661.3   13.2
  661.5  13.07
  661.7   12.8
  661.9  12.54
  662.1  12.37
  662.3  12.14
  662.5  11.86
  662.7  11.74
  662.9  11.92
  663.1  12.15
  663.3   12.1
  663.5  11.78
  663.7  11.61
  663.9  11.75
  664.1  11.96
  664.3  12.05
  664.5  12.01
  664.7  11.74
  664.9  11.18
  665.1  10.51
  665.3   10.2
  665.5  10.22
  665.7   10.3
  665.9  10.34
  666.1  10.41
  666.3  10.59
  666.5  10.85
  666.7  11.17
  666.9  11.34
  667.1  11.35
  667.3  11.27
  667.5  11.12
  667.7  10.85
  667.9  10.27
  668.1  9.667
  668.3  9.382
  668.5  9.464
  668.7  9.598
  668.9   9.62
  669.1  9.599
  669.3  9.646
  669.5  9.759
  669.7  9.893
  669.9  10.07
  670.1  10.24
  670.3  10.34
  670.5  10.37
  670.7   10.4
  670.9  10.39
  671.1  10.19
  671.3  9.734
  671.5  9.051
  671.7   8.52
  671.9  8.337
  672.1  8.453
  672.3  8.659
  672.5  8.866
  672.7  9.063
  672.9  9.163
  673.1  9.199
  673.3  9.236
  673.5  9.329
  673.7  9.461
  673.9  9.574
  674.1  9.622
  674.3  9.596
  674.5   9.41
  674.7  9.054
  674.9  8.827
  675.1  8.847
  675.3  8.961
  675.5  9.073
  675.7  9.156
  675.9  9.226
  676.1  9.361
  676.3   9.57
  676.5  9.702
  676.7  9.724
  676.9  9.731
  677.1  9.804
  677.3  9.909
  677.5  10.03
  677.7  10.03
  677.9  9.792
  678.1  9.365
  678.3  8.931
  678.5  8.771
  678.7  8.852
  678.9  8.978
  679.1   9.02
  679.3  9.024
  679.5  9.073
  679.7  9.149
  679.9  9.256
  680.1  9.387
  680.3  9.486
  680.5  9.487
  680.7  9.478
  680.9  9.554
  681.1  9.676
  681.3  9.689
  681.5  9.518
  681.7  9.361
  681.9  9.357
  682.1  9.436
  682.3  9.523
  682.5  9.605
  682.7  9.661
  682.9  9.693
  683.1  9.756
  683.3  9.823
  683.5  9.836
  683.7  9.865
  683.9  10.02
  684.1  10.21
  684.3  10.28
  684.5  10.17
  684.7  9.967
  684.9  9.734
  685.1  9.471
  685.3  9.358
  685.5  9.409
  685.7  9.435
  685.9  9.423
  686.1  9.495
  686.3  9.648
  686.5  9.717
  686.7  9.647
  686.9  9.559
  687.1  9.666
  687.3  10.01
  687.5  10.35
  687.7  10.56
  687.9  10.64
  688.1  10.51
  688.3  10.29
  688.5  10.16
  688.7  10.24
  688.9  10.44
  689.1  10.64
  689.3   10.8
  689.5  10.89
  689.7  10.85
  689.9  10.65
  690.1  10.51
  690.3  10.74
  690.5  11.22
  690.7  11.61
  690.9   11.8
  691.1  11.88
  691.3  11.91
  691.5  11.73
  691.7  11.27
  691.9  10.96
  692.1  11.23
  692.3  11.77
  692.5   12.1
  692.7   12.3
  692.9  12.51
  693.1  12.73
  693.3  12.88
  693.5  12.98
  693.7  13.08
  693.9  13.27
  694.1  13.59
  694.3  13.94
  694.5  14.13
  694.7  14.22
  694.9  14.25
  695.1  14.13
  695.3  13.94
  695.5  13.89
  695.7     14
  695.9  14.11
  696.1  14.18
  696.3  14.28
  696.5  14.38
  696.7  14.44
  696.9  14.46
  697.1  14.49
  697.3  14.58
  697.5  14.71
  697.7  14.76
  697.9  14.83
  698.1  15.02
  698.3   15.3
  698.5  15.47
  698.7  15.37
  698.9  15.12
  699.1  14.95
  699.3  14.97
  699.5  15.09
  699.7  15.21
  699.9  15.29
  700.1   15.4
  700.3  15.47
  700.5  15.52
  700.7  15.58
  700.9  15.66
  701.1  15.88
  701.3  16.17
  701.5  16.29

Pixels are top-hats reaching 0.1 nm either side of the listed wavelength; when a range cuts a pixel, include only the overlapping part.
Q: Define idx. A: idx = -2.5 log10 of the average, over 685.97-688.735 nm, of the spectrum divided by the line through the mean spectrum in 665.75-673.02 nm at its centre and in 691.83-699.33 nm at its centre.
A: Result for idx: 0.25 mag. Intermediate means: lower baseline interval 9.95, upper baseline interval 13.9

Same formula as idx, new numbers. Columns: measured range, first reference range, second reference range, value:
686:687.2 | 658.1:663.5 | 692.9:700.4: 0.405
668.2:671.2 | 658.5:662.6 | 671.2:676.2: 0.040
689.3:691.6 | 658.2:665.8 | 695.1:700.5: 0.261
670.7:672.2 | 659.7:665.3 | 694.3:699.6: 0.352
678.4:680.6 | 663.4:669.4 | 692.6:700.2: 0.321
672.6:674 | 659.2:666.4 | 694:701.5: 0.356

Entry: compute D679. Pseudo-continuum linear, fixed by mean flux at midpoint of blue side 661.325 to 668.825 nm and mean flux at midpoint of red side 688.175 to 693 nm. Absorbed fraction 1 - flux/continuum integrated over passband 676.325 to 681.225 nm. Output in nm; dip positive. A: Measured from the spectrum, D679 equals 0.78 nm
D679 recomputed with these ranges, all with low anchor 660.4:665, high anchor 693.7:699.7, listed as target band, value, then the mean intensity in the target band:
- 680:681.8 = 0.527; 9.52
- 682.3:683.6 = 0.370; 9.71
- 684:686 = 0.578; 9.75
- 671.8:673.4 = 0.501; 8.87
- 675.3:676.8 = 0.430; 9.37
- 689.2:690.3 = 0.257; 10.7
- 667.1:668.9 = 0.340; 10.2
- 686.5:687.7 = 0.343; 9.9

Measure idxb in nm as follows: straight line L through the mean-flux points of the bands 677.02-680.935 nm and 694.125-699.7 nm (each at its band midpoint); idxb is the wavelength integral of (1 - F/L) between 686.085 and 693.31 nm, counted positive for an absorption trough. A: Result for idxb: 0.91 nm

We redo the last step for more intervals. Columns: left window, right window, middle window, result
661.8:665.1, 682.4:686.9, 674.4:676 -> 0.24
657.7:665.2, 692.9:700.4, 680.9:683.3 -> 0.72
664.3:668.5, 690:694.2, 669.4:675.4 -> 0.88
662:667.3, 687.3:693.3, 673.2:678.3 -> 0.83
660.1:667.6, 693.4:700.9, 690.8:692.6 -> 0.32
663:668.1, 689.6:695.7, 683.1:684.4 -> 0.22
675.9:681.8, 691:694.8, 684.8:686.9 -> 0.28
